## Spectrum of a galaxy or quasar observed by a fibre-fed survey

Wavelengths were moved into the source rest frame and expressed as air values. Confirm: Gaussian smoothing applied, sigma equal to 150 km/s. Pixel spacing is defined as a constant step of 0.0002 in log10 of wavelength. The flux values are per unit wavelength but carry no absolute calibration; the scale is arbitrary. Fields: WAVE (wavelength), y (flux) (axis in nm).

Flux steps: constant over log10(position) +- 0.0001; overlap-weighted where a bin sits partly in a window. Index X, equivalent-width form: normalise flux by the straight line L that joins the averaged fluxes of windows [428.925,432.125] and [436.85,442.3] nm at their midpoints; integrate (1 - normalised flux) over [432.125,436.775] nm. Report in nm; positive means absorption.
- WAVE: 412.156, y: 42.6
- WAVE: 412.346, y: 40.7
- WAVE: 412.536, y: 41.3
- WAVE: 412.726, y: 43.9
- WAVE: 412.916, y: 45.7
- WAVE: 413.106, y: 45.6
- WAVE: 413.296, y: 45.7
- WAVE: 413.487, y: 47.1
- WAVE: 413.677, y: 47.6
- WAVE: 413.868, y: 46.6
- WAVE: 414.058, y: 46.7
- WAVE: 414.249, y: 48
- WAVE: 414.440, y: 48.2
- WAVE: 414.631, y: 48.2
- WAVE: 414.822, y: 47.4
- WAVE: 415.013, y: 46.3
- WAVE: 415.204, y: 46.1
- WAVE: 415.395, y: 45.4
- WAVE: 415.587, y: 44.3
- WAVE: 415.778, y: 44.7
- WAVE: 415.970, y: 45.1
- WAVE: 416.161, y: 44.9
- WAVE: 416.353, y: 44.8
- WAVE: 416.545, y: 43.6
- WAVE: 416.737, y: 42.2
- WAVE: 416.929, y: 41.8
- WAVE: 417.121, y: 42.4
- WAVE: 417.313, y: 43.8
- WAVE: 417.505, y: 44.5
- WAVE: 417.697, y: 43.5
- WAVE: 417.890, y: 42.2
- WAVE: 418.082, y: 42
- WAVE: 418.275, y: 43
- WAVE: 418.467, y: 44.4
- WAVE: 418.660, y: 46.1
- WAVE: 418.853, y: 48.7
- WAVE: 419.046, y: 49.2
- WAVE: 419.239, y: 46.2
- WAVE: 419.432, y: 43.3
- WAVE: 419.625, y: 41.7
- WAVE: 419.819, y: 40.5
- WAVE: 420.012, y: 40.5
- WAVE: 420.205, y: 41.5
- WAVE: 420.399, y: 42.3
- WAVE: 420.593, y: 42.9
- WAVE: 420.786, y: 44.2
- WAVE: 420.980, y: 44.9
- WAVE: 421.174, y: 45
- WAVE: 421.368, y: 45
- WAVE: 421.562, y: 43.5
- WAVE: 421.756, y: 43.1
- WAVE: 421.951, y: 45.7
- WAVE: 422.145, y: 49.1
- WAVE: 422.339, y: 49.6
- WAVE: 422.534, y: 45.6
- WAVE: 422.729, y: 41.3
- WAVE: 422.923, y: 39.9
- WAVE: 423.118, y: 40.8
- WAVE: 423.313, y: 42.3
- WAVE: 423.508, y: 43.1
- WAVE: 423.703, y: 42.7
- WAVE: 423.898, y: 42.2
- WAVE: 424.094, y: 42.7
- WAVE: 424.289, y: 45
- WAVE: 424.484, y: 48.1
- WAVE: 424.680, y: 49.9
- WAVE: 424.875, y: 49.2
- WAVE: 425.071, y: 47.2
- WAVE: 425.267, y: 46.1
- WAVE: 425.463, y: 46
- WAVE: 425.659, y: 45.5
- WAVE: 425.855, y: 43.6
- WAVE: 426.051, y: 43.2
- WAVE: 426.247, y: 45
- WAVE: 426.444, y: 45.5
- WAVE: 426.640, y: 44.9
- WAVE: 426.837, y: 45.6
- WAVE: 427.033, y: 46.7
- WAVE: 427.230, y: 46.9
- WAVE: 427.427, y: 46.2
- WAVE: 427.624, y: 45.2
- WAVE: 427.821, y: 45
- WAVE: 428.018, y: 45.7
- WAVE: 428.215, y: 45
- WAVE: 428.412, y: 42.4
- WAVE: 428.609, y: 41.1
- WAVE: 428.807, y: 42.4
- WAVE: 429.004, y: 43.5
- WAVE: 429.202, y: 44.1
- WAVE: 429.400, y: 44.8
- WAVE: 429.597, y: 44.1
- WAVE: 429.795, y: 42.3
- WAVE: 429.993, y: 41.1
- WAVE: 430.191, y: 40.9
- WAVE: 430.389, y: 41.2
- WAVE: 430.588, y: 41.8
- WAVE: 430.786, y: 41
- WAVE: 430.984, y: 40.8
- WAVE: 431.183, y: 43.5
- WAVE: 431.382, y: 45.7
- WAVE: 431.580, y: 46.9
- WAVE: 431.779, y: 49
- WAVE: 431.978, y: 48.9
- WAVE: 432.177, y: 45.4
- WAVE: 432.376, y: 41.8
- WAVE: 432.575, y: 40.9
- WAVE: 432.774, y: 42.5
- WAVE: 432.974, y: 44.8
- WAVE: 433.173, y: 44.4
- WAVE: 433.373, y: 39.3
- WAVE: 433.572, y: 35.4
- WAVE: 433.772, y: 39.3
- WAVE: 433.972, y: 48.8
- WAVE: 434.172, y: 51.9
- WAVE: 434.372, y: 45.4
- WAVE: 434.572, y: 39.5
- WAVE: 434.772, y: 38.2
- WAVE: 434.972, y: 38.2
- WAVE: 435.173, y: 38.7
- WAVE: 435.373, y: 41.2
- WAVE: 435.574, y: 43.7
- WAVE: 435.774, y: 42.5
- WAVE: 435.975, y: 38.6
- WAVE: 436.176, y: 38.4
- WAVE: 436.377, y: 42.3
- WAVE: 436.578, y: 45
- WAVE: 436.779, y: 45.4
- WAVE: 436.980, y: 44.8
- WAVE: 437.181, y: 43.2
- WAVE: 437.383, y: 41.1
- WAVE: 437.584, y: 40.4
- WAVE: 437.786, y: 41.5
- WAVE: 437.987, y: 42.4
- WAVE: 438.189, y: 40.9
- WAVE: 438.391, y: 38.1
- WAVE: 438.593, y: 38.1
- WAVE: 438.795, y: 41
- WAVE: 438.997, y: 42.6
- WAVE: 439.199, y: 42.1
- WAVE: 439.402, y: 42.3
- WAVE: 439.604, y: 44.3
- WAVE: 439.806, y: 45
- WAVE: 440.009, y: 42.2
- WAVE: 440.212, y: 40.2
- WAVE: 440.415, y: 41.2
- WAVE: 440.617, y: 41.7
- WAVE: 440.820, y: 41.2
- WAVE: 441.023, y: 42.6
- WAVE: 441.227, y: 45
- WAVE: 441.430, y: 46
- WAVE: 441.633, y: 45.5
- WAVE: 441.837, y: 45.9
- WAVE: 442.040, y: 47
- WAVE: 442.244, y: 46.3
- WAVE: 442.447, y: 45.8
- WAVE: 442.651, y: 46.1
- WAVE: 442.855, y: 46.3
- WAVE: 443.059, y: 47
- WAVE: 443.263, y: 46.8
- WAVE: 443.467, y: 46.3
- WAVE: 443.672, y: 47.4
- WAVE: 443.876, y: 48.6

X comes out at 0.13 nm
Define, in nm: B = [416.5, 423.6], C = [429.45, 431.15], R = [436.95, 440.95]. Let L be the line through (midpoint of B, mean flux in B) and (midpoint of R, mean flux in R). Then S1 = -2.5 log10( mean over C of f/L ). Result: 0.02 mag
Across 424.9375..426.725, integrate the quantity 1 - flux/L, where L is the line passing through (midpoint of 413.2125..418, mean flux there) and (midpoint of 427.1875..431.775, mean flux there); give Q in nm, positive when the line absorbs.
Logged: -0.051 nm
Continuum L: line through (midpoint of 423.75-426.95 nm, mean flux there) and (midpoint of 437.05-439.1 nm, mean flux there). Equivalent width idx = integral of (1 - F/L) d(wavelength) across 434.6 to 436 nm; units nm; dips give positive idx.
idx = 0.059 nm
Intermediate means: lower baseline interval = 45.6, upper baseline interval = 41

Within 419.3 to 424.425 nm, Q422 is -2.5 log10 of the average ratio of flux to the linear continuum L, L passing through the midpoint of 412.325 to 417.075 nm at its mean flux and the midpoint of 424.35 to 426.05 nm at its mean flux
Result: 0.07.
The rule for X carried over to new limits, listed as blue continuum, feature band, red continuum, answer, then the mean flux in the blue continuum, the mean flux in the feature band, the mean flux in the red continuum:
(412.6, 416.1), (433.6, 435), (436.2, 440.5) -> -0.01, 46.2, 42.9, 42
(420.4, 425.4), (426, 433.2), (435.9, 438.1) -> -0.09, 44.7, 44.1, 42.1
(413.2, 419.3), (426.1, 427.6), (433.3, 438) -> -0.08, 45.3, 45.7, 41.9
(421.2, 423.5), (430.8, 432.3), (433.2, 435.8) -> -0.11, 44.2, 45.4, 41.8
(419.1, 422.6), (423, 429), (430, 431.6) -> -0.21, 44.2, 44.8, 42.4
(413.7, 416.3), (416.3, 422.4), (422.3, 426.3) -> 0.19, 46.3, 44.1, 44.6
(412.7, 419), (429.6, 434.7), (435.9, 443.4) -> 0.06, 45.2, 43.3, 43.1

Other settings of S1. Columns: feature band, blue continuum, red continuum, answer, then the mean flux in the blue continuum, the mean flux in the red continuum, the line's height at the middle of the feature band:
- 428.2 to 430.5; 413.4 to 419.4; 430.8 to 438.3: 0.02 mag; 45.3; 42.7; 43.4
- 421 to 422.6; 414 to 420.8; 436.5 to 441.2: -0.04 mag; 44.4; 42.1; 44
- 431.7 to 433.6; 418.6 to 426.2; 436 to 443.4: 0.01 mag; 44.5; 43.2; 43.7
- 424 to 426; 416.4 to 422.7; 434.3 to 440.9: -0.07 mag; 44.1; 41.5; 43.3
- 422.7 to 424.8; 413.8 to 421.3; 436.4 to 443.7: 0.02 mag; 44.5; 43.5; 44.3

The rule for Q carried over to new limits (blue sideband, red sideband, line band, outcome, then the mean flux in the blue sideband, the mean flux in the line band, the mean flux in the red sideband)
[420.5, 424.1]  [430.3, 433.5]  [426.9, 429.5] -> -0.05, 43.9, 44.6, 43.6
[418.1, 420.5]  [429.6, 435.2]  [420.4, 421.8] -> -0.01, 43.9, 44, 42.8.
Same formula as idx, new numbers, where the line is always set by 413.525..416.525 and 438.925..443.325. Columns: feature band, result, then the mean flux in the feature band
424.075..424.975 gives -0.04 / 47.4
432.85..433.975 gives 0.09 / 41.4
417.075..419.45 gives 0.07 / 44.7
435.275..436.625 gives 0.09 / 41.5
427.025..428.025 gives -0.01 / 45.9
